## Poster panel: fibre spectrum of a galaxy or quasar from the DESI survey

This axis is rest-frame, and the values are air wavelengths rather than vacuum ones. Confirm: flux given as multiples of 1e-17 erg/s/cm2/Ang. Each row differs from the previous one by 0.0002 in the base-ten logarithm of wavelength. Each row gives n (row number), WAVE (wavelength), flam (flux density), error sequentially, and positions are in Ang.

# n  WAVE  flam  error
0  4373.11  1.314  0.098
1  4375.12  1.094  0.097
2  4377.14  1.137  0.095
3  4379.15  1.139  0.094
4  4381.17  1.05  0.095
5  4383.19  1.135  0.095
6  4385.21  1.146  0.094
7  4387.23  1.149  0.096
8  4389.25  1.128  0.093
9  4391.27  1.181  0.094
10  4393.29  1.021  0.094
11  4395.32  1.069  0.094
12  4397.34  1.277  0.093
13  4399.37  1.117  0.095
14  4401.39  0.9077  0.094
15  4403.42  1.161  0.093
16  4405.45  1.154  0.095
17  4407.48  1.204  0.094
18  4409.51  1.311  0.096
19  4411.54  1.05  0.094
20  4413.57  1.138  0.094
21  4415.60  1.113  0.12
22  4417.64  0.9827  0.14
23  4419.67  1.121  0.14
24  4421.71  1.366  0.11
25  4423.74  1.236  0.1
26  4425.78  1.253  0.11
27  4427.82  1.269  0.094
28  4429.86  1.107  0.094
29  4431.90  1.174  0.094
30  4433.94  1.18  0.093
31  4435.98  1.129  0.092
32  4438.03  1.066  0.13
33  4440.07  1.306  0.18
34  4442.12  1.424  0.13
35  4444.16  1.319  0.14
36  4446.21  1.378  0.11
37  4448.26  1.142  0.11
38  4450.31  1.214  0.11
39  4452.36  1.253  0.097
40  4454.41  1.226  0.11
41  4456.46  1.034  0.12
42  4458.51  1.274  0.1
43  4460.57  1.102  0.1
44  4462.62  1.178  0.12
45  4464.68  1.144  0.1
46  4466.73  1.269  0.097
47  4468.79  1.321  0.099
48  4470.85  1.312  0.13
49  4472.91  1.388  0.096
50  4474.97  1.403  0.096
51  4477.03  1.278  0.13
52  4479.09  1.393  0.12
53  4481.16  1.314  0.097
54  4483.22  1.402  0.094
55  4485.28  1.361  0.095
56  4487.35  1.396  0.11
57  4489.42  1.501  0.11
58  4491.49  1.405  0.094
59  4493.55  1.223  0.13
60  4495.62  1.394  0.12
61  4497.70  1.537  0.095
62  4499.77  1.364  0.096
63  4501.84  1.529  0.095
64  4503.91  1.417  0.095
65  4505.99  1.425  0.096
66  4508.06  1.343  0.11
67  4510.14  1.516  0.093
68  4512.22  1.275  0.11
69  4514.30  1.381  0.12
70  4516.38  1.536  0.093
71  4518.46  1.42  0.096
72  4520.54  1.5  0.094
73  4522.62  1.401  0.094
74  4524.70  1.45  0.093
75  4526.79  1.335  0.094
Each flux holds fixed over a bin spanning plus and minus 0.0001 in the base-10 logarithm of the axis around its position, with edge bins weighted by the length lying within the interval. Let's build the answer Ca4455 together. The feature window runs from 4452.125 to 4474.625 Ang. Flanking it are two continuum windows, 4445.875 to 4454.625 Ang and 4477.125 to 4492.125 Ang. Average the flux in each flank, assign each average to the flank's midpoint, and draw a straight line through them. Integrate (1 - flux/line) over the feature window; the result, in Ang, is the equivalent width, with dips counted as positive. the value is 1.1 Ang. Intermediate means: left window 1.23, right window 1.39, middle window 1.23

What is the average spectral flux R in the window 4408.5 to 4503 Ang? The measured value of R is 1.27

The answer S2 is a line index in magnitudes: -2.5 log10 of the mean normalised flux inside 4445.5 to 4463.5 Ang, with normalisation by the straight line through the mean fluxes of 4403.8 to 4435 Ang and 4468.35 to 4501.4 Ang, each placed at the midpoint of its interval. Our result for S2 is 0.08 mag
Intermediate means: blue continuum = 1.18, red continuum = 1.38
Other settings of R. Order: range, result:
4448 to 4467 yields 1.18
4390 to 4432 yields 1.15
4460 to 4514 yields 1.36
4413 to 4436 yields 1.18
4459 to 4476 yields 1.26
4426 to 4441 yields 1.18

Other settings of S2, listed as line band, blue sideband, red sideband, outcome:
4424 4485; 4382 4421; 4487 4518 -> 0.02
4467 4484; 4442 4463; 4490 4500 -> -0.03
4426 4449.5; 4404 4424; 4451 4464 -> -0.05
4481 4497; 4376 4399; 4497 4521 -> 0.00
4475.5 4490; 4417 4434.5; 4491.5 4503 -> -0.01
